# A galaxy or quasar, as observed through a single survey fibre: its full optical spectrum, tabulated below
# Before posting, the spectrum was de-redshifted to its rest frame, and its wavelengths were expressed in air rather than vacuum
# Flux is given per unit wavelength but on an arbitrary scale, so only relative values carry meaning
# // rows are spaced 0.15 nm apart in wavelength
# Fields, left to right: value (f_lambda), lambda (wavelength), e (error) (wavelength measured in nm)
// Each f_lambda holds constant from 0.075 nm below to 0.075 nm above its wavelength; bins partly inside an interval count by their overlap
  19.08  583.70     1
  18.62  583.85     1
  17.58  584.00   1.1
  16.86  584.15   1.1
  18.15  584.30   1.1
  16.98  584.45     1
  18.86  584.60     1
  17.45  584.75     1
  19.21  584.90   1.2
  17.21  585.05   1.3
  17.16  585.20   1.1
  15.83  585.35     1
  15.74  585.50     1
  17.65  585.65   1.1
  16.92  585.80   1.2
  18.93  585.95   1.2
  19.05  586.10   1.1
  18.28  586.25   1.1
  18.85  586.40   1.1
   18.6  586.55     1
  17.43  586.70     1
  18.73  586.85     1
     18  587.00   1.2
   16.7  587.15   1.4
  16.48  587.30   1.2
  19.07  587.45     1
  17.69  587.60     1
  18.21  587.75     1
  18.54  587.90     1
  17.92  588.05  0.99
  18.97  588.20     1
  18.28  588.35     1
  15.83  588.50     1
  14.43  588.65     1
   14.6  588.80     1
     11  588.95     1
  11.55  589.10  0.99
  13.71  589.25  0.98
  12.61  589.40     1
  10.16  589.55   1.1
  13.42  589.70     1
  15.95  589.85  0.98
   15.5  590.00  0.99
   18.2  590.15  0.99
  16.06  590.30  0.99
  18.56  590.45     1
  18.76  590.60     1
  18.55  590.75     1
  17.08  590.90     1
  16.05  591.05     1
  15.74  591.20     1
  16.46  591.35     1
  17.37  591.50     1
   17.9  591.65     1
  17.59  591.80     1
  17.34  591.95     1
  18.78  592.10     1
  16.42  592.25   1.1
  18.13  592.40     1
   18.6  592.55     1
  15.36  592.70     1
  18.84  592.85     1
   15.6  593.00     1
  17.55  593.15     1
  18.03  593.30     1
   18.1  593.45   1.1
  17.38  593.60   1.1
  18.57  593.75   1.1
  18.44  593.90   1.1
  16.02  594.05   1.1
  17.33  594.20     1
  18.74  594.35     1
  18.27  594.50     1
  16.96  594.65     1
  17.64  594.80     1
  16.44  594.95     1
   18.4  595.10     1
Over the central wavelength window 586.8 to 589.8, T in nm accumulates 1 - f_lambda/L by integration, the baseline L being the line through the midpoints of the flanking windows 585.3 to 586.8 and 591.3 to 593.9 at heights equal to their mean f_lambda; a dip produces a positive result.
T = 0.33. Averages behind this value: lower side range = 17.8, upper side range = 17.6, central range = 15.8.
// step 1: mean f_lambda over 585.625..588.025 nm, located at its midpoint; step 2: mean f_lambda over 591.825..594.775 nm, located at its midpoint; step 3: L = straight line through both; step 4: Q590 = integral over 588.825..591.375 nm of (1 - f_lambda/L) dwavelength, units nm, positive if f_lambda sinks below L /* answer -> 0.37 nm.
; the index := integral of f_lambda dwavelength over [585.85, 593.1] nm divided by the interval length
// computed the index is 16.8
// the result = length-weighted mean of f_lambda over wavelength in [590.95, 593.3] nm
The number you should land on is 17.2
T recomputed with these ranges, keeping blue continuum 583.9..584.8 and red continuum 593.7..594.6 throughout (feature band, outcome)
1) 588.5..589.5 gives 0.261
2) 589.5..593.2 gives 0.200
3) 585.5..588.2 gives -0.046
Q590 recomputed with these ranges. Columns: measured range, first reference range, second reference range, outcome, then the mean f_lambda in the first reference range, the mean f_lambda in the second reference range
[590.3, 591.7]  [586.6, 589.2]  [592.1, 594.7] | -0.01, 16.7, 17.6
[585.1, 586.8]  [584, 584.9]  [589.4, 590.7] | -0.05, 17.8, 15.7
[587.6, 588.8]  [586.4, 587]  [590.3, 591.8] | 0.05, 18.3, 17.3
